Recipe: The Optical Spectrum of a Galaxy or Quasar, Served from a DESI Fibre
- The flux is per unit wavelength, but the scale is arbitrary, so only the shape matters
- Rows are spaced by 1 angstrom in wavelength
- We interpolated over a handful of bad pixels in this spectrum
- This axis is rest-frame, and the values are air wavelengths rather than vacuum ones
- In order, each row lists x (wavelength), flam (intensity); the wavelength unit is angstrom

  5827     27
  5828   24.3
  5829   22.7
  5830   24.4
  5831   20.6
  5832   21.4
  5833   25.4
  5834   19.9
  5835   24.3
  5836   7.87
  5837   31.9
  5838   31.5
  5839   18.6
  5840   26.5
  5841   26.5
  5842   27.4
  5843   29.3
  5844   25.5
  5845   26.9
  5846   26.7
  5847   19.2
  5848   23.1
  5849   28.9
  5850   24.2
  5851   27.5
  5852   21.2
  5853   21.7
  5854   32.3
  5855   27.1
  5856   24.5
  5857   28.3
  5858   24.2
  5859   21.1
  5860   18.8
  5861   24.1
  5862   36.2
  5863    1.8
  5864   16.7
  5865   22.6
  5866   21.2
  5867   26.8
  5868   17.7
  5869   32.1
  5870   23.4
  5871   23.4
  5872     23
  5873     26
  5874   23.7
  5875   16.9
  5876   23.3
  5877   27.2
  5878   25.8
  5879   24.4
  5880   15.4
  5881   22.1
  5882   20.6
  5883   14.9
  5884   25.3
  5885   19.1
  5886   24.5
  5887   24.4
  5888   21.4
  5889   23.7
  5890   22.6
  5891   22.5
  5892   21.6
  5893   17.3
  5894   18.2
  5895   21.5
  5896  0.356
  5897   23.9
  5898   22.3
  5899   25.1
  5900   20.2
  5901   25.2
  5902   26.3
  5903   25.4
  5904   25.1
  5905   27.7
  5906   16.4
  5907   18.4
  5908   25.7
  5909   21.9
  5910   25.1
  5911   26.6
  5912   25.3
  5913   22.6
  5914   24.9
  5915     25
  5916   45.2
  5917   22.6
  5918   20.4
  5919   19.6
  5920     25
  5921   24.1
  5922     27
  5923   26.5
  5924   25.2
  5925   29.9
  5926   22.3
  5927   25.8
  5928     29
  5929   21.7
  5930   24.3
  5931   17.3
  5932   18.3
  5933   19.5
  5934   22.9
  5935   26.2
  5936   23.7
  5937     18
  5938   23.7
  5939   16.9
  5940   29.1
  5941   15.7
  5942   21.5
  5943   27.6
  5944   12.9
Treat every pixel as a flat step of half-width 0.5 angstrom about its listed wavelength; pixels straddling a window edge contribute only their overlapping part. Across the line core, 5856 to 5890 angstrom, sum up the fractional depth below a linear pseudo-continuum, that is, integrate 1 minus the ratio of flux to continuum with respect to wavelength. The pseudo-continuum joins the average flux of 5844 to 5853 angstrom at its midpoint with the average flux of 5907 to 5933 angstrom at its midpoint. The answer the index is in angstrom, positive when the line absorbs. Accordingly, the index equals 3.0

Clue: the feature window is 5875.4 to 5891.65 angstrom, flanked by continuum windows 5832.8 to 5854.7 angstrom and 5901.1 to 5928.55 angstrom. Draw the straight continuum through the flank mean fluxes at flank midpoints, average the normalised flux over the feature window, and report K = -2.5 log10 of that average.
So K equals 0.13 mag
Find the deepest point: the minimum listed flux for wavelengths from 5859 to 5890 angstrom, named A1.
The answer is 1.8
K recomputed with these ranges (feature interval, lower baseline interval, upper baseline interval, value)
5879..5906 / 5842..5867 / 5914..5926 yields 0.18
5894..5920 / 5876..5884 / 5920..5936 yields -0.01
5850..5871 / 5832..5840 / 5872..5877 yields -0.02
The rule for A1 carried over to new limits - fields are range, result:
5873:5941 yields 0.356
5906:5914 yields 16.4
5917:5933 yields 17.3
